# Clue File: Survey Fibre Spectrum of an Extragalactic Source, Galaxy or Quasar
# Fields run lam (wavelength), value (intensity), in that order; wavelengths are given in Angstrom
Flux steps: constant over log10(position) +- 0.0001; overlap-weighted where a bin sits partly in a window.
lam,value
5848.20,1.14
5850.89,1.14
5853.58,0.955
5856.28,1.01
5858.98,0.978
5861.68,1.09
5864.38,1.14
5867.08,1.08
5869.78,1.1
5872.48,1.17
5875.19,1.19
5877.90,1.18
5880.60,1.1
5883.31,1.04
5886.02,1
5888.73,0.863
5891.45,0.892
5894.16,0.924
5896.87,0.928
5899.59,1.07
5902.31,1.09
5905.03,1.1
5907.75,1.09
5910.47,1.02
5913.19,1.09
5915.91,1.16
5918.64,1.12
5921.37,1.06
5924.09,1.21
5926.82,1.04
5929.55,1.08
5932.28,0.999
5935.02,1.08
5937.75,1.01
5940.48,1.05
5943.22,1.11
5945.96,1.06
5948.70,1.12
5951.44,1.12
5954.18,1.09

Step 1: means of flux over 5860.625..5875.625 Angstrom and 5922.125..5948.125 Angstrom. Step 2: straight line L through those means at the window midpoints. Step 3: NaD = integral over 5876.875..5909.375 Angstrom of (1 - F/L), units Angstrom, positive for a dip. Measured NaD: 2.47 Angstrom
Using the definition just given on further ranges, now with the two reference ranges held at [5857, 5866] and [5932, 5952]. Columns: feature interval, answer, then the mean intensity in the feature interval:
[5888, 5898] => 1.53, 0.904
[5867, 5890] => -0.32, 1.08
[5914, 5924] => -0.52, 1.12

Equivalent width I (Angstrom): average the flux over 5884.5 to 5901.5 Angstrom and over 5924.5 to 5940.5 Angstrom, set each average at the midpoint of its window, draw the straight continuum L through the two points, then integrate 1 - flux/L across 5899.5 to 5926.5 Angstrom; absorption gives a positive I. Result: -2.6 Angstrom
